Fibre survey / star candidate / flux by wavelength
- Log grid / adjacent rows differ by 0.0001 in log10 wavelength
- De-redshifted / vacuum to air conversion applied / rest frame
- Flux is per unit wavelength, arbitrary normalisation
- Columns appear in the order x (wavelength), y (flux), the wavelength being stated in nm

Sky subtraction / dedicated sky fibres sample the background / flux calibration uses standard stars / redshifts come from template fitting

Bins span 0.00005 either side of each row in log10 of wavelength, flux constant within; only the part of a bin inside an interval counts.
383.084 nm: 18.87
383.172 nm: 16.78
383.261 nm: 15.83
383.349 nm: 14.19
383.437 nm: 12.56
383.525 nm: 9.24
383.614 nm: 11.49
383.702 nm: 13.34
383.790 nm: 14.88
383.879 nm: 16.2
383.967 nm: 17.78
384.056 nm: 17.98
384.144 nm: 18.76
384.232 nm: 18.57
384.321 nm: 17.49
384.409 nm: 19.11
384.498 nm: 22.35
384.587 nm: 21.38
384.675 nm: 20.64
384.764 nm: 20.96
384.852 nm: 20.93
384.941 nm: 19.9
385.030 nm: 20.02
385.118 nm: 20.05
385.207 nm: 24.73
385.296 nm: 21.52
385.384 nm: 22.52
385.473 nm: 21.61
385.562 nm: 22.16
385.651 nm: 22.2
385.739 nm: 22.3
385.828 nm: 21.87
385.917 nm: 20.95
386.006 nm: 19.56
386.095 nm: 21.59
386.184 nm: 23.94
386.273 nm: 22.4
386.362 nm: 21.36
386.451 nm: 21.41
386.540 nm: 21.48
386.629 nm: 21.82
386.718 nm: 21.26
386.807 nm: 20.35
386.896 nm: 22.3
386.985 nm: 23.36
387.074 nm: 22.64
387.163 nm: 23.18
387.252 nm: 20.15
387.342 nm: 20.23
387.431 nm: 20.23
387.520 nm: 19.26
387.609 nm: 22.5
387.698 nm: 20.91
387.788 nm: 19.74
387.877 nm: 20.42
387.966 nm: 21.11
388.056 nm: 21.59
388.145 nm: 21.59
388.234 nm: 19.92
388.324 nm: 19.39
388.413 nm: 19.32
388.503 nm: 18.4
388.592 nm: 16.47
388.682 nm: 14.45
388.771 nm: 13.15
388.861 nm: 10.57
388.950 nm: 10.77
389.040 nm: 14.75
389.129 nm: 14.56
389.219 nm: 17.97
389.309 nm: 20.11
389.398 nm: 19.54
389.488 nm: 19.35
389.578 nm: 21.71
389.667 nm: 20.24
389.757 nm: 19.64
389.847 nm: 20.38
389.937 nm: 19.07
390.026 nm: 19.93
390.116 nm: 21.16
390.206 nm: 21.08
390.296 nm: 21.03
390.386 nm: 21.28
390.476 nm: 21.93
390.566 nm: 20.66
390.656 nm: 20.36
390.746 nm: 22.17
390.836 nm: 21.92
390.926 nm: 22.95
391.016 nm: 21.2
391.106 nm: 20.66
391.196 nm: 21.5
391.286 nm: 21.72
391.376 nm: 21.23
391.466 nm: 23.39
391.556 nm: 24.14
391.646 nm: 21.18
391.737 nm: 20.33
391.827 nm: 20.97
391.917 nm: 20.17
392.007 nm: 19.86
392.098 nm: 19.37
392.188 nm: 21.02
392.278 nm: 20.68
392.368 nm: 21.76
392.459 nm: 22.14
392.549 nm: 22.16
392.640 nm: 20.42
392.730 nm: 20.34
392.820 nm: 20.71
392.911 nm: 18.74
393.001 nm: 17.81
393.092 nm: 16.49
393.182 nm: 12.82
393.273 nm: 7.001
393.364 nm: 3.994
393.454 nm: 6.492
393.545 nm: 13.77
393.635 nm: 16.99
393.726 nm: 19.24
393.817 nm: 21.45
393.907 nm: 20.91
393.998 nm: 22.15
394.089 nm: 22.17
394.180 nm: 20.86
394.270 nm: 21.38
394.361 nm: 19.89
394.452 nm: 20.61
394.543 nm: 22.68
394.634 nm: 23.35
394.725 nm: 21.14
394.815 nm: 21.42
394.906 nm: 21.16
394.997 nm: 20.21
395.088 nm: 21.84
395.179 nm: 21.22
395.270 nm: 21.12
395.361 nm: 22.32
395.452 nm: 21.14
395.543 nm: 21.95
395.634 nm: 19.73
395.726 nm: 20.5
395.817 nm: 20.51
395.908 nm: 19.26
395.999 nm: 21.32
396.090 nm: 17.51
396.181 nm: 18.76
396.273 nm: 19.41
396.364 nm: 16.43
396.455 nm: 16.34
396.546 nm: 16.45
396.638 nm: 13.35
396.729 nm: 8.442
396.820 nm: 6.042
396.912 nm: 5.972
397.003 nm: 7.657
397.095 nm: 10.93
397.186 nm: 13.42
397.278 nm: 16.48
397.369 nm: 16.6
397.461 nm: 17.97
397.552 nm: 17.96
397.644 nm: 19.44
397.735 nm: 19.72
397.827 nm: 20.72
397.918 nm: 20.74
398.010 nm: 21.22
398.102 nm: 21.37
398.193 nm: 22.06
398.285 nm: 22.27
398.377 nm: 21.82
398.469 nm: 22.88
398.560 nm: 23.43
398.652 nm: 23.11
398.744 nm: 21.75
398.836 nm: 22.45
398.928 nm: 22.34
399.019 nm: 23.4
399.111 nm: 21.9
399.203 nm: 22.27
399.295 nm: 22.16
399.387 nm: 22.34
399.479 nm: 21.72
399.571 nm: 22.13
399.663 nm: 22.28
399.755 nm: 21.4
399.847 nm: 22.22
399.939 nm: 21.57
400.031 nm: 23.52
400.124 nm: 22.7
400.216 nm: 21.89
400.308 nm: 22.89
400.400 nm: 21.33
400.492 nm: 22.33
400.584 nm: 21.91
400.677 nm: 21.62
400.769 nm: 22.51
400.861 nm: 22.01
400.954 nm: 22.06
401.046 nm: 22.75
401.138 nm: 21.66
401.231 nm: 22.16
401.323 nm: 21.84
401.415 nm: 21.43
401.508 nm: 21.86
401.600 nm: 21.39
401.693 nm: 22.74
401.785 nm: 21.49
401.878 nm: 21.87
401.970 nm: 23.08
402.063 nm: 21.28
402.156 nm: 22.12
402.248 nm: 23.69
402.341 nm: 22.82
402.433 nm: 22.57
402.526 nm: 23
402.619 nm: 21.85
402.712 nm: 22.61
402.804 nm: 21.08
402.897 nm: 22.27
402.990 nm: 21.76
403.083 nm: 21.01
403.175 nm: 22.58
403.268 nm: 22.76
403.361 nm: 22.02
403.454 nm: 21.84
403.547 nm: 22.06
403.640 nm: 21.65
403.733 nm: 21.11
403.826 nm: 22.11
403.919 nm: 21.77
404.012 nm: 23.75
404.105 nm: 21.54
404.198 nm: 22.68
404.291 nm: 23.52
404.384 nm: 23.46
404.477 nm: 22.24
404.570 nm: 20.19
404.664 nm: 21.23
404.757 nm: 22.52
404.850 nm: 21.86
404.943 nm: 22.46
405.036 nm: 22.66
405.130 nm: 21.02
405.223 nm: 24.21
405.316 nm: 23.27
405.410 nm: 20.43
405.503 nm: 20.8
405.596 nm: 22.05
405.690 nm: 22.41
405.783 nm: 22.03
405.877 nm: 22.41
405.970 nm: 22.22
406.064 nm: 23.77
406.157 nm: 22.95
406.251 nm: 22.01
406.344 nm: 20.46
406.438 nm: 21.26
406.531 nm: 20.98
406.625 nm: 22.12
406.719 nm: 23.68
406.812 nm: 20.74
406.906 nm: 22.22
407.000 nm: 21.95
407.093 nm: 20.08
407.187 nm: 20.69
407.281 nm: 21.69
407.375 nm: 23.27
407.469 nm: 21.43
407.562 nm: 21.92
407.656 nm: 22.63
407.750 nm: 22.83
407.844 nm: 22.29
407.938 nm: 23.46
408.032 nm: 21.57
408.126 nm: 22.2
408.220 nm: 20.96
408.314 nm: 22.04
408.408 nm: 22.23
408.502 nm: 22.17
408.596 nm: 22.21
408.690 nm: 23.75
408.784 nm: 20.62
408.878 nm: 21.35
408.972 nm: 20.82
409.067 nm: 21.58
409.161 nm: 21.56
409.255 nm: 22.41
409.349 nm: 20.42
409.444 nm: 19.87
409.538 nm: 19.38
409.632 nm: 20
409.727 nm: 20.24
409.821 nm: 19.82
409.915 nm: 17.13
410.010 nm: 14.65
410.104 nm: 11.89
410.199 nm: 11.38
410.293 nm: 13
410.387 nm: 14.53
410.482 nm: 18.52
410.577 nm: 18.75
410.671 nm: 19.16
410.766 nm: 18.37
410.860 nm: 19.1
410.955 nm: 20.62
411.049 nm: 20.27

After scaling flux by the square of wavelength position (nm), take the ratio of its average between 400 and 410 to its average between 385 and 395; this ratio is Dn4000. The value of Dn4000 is 1.18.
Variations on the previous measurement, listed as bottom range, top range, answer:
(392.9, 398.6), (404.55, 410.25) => 1.24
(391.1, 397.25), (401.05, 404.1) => 1.25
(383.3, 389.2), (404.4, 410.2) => 1.23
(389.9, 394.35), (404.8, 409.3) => 1.21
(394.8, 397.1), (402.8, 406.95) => 1.33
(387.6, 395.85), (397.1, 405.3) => 1.17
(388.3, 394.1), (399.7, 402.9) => 1.23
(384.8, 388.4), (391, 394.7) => 0.94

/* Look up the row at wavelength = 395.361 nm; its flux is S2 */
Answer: 22.32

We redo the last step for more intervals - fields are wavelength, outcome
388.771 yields 13.15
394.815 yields 21.42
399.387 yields 22.34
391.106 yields 20.66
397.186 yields 13.42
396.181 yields 18.76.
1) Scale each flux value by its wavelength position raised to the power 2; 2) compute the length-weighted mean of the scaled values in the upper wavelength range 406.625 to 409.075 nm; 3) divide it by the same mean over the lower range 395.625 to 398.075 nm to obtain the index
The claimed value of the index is 1.41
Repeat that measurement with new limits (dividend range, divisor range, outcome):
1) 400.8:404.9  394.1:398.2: 1.24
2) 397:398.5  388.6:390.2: 1.11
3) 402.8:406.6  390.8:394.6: 1.21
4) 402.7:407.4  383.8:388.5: 1.16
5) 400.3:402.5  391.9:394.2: 1.28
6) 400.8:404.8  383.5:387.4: 1.19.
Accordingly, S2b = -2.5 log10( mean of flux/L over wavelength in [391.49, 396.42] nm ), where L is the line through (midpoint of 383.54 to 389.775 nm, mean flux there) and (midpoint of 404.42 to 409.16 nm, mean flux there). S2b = 0.05 mag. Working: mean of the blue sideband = 19.6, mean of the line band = 19.5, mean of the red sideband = 22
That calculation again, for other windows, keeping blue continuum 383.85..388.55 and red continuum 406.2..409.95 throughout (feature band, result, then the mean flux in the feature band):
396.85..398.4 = 0.22 mag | 17.3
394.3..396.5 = 0.04 mag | 20.4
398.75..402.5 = -0.05 mag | 22.2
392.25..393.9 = 0.24 mag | 16.9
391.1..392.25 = -0.01 mag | 21.2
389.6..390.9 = 0.01 mag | 20.8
